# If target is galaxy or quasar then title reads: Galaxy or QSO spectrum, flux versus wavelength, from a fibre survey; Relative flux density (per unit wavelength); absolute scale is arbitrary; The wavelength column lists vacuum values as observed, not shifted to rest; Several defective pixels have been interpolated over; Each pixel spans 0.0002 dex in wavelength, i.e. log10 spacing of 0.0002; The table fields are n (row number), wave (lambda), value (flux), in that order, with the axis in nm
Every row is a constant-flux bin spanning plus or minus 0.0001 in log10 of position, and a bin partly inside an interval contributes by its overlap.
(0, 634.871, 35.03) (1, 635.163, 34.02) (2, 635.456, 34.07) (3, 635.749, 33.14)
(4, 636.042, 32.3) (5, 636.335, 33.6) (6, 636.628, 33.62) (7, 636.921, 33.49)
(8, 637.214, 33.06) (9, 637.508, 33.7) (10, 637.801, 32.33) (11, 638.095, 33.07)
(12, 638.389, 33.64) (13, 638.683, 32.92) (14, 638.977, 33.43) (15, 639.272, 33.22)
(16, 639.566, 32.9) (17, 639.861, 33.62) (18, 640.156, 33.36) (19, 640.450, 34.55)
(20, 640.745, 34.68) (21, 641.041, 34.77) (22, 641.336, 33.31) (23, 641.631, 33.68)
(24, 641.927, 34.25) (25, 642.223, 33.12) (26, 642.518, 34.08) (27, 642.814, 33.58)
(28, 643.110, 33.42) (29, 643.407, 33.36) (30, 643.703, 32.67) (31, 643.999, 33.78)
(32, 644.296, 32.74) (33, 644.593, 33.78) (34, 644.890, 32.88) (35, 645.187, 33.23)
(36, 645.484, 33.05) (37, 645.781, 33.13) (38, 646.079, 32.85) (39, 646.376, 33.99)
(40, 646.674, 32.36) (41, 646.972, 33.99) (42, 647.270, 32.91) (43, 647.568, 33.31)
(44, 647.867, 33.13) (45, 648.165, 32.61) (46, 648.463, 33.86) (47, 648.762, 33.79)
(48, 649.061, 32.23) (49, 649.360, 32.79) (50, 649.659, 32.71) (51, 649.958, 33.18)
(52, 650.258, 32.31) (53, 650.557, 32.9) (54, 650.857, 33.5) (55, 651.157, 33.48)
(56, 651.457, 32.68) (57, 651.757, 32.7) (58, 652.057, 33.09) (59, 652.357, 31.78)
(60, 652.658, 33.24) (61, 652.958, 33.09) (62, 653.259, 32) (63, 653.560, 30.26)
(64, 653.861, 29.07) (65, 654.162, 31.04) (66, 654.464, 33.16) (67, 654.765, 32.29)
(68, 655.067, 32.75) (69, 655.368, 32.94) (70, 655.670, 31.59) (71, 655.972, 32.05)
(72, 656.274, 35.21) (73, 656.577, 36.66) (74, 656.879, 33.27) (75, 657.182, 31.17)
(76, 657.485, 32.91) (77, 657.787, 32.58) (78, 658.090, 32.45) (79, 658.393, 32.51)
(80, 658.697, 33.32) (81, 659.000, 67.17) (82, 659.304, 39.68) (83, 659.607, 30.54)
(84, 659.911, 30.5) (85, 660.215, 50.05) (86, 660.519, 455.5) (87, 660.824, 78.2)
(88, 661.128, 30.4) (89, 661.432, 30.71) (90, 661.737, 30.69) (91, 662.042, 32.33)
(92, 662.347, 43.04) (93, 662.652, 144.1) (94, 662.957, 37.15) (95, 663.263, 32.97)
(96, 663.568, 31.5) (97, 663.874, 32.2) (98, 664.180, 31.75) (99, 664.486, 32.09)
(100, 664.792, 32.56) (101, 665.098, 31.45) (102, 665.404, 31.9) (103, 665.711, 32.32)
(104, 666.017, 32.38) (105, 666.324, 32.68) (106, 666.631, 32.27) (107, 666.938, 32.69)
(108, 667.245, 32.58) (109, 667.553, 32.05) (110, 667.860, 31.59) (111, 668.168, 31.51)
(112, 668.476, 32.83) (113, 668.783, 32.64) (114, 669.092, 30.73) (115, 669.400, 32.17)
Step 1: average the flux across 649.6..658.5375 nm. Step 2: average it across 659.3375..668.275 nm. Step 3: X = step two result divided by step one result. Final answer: 1.6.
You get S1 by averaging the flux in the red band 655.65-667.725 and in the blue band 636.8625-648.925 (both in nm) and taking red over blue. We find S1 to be 1.46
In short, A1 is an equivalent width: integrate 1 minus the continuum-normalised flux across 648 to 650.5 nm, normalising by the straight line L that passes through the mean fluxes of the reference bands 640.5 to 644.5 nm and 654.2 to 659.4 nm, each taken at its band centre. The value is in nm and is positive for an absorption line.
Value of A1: 0.11 nm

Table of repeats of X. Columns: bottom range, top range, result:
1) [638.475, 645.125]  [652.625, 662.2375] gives 1.46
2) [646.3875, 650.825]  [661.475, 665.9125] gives 1.23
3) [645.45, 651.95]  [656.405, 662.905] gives 1.90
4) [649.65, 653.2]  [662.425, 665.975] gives 1.29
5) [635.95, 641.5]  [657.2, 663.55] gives 1.90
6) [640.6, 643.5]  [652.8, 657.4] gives 0.96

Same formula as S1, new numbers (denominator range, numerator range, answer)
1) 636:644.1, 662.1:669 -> 1.13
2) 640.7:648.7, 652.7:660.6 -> 1.41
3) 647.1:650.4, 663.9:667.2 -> 0.98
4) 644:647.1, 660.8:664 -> 1.40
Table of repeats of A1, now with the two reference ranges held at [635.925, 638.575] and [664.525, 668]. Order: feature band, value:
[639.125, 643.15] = -0.08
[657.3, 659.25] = -0.36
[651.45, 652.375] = 0.00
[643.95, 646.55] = -0.02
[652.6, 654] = 0.05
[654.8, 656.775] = -0.05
